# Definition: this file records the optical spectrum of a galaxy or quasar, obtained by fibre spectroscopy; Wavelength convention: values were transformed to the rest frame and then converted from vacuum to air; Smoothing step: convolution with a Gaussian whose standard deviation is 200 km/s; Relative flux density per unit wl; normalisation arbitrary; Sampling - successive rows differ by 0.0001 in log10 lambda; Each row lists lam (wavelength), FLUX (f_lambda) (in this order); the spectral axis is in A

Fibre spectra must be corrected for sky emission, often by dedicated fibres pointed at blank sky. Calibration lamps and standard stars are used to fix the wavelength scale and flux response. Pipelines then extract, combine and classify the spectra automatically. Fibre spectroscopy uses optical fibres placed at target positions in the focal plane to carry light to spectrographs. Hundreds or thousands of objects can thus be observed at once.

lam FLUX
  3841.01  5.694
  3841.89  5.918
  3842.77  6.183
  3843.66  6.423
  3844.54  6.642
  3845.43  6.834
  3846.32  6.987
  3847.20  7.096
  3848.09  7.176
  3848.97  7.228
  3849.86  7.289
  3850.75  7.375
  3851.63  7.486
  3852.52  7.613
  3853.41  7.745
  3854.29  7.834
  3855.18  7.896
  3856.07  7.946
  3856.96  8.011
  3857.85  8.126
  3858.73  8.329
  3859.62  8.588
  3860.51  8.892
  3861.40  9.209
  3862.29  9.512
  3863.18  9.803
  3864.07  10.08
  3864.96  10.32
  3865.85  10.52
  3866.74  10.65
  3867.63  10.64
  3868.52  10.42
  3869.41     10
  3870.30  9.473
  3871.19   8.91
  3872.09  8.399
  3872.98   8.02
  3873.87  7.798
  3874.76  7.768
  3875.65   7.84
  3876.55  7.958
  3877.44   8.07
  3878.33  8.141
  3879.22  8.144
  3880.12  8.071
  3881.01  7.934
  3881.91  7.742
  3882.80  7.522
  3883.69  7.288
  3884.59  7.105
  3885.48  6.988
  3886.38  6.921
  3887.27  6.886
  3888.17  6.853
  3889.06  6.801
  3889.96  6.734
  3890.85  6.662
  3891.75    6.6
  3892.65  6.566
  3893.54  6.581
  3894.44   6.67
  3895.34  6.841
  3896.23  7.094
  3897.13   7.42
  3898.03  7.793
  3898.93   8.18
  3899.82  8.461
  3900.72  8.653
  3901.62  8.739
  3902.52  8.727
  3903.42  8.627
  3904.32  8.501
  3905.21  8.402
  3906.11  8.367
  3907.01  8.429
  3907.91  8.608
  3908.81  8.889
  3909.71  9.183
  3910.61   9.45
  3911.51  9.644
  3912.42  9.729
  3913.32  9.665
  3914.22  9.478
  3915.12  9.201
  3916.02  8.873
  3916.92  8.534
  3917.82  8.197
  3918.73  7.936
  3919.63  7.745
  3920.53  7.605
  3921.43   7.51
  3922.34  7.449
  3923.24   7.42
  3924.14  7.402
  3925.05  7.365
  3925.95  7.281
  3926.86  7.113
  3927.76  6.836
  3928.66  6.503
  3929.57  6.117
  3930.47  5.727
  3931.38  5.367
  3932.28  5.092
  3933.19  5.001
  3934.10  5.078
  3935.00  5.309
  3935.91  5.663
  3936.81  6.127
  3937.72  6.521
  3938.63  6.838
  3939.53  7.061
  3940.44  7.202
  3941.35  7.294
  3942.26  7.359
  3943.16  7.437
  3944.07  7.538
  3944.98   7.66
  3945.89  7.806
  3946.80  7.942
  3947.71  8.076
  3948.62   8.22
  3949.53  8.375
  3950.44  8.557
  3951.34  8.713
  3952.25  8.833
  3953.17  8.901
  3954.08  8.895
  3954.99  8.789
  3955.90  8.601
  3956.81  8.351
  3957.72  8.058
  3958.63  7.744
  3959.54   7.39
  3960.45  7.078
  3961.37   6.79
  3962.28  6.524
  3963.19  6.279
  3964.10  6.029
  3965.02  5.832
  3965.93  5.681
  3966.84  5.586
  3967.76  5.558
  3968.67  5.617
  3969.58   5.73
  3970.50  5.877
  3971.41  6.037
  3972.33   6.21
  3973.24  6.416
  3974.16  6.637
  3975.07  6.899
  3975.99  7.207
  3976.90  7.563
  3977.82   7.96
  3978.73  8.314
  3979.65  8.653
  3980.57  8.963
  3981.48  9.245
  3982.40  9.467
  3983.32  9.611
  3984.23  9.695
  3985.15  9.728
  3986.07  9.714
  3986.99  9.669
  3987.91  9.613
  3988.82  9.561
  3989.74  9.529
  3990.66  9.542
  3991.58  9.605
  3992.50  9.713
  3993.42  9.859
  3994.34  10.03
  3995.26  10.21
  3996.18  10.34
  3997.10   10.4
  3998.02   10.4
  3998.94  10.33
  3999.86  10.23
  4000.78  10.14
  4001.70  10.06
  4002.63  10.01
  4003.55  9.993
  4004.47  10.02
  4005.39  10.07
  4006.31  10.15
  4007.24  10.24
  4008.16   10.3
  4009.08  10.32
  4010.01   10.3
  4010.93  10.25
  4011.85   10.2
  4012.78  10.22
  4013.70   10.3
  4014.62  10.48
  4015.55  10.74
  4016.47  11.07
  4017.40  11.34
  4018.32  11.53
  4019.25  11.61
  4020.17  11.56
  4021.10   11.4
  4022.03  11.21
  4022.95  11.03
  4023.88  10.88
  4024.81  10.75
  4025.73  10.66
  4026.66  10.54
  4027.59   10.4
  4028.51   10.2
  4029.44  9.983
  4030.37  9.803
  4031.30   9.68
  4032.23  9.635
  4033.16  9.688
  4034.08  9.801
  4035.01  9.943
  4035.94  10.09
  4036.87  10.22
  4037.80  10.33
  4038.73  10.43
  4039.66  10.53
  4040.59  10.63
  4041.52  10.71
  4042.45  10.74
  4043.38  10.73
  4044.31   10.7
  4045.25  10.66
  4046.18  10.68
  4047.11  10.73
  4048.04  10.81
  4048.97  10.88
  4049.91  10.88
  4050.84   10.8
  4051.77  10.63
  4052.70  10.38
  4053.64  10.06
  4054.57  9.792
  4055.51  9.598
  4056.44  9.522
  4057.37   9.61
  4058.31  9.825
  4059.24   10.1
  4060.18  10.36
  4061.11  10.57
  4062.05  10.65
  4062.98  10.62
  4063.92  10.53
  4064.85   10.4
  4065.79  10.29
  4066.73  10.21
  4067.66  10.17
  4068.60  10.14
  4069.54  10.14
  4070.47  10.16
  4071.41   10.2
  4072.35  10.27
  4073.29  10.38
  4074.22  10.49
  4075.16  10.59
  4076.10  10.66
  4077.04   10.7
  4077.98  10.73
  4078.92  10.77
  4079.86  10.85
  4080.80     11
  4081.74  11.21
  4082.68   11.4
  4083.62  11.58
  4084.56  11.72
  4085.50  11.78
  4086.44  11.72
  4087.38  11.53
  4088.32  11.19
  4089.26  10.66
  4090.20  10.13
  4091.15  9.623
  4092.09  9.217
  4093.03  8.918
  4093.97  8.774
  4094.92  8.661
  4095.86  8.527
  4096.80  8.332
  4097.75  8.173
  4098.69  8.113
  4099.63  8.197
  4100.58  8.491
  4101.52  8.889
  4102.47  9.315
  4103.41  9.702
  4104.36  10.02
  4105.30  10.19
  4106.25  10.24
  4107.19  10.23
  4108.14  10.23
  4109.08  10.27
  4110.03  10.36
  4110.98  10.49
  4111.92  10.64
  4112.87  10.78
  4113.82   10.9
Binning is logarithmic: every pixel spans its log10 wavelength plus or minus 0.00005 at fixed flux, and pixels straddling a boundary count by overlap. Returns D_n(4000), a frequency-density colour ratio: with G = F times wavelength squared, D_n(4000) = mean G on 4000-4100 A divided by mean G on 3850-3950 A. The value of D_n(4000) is 1.42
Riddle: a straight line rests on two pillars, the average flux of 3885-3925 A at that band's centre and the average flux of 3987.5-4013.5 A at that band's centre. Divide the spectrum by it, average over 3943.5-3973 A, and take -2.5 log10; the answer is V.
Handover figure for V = 0.243 mag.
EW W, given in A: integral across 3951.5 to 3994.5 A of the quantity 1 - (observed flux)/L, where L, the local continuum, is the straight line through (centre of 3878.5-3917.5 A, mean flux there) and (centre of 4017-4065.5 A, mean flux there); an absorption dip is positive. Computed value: 6.31 A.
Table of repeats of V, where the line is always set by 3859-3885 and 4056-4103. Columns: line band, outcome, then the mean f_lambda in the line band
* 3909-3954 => 0.208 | 7.57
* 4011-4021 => -0.125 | 10.9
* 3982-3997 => -0.025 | 9.76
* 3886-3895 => 0.304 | 6.73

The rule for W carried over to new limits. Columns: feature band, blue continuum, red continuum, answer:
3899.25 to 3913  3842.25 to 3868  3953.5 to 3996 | -1.2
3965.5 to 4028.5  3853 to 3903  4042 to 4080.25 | 1.6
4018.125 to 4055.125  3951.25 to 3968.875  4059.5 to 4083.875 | -4.0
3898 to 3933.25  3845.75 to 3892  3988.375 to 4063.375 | 3.2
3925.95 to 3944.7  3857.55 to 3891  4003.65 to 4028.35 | 6.0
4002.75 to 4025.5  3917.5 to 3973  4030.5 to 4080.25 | -3.9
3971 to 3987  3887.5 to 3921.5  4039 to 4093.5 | 1.8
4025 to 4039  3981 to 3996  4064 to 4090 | 0.2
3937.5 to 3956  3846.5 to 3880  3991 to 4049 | 3.1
